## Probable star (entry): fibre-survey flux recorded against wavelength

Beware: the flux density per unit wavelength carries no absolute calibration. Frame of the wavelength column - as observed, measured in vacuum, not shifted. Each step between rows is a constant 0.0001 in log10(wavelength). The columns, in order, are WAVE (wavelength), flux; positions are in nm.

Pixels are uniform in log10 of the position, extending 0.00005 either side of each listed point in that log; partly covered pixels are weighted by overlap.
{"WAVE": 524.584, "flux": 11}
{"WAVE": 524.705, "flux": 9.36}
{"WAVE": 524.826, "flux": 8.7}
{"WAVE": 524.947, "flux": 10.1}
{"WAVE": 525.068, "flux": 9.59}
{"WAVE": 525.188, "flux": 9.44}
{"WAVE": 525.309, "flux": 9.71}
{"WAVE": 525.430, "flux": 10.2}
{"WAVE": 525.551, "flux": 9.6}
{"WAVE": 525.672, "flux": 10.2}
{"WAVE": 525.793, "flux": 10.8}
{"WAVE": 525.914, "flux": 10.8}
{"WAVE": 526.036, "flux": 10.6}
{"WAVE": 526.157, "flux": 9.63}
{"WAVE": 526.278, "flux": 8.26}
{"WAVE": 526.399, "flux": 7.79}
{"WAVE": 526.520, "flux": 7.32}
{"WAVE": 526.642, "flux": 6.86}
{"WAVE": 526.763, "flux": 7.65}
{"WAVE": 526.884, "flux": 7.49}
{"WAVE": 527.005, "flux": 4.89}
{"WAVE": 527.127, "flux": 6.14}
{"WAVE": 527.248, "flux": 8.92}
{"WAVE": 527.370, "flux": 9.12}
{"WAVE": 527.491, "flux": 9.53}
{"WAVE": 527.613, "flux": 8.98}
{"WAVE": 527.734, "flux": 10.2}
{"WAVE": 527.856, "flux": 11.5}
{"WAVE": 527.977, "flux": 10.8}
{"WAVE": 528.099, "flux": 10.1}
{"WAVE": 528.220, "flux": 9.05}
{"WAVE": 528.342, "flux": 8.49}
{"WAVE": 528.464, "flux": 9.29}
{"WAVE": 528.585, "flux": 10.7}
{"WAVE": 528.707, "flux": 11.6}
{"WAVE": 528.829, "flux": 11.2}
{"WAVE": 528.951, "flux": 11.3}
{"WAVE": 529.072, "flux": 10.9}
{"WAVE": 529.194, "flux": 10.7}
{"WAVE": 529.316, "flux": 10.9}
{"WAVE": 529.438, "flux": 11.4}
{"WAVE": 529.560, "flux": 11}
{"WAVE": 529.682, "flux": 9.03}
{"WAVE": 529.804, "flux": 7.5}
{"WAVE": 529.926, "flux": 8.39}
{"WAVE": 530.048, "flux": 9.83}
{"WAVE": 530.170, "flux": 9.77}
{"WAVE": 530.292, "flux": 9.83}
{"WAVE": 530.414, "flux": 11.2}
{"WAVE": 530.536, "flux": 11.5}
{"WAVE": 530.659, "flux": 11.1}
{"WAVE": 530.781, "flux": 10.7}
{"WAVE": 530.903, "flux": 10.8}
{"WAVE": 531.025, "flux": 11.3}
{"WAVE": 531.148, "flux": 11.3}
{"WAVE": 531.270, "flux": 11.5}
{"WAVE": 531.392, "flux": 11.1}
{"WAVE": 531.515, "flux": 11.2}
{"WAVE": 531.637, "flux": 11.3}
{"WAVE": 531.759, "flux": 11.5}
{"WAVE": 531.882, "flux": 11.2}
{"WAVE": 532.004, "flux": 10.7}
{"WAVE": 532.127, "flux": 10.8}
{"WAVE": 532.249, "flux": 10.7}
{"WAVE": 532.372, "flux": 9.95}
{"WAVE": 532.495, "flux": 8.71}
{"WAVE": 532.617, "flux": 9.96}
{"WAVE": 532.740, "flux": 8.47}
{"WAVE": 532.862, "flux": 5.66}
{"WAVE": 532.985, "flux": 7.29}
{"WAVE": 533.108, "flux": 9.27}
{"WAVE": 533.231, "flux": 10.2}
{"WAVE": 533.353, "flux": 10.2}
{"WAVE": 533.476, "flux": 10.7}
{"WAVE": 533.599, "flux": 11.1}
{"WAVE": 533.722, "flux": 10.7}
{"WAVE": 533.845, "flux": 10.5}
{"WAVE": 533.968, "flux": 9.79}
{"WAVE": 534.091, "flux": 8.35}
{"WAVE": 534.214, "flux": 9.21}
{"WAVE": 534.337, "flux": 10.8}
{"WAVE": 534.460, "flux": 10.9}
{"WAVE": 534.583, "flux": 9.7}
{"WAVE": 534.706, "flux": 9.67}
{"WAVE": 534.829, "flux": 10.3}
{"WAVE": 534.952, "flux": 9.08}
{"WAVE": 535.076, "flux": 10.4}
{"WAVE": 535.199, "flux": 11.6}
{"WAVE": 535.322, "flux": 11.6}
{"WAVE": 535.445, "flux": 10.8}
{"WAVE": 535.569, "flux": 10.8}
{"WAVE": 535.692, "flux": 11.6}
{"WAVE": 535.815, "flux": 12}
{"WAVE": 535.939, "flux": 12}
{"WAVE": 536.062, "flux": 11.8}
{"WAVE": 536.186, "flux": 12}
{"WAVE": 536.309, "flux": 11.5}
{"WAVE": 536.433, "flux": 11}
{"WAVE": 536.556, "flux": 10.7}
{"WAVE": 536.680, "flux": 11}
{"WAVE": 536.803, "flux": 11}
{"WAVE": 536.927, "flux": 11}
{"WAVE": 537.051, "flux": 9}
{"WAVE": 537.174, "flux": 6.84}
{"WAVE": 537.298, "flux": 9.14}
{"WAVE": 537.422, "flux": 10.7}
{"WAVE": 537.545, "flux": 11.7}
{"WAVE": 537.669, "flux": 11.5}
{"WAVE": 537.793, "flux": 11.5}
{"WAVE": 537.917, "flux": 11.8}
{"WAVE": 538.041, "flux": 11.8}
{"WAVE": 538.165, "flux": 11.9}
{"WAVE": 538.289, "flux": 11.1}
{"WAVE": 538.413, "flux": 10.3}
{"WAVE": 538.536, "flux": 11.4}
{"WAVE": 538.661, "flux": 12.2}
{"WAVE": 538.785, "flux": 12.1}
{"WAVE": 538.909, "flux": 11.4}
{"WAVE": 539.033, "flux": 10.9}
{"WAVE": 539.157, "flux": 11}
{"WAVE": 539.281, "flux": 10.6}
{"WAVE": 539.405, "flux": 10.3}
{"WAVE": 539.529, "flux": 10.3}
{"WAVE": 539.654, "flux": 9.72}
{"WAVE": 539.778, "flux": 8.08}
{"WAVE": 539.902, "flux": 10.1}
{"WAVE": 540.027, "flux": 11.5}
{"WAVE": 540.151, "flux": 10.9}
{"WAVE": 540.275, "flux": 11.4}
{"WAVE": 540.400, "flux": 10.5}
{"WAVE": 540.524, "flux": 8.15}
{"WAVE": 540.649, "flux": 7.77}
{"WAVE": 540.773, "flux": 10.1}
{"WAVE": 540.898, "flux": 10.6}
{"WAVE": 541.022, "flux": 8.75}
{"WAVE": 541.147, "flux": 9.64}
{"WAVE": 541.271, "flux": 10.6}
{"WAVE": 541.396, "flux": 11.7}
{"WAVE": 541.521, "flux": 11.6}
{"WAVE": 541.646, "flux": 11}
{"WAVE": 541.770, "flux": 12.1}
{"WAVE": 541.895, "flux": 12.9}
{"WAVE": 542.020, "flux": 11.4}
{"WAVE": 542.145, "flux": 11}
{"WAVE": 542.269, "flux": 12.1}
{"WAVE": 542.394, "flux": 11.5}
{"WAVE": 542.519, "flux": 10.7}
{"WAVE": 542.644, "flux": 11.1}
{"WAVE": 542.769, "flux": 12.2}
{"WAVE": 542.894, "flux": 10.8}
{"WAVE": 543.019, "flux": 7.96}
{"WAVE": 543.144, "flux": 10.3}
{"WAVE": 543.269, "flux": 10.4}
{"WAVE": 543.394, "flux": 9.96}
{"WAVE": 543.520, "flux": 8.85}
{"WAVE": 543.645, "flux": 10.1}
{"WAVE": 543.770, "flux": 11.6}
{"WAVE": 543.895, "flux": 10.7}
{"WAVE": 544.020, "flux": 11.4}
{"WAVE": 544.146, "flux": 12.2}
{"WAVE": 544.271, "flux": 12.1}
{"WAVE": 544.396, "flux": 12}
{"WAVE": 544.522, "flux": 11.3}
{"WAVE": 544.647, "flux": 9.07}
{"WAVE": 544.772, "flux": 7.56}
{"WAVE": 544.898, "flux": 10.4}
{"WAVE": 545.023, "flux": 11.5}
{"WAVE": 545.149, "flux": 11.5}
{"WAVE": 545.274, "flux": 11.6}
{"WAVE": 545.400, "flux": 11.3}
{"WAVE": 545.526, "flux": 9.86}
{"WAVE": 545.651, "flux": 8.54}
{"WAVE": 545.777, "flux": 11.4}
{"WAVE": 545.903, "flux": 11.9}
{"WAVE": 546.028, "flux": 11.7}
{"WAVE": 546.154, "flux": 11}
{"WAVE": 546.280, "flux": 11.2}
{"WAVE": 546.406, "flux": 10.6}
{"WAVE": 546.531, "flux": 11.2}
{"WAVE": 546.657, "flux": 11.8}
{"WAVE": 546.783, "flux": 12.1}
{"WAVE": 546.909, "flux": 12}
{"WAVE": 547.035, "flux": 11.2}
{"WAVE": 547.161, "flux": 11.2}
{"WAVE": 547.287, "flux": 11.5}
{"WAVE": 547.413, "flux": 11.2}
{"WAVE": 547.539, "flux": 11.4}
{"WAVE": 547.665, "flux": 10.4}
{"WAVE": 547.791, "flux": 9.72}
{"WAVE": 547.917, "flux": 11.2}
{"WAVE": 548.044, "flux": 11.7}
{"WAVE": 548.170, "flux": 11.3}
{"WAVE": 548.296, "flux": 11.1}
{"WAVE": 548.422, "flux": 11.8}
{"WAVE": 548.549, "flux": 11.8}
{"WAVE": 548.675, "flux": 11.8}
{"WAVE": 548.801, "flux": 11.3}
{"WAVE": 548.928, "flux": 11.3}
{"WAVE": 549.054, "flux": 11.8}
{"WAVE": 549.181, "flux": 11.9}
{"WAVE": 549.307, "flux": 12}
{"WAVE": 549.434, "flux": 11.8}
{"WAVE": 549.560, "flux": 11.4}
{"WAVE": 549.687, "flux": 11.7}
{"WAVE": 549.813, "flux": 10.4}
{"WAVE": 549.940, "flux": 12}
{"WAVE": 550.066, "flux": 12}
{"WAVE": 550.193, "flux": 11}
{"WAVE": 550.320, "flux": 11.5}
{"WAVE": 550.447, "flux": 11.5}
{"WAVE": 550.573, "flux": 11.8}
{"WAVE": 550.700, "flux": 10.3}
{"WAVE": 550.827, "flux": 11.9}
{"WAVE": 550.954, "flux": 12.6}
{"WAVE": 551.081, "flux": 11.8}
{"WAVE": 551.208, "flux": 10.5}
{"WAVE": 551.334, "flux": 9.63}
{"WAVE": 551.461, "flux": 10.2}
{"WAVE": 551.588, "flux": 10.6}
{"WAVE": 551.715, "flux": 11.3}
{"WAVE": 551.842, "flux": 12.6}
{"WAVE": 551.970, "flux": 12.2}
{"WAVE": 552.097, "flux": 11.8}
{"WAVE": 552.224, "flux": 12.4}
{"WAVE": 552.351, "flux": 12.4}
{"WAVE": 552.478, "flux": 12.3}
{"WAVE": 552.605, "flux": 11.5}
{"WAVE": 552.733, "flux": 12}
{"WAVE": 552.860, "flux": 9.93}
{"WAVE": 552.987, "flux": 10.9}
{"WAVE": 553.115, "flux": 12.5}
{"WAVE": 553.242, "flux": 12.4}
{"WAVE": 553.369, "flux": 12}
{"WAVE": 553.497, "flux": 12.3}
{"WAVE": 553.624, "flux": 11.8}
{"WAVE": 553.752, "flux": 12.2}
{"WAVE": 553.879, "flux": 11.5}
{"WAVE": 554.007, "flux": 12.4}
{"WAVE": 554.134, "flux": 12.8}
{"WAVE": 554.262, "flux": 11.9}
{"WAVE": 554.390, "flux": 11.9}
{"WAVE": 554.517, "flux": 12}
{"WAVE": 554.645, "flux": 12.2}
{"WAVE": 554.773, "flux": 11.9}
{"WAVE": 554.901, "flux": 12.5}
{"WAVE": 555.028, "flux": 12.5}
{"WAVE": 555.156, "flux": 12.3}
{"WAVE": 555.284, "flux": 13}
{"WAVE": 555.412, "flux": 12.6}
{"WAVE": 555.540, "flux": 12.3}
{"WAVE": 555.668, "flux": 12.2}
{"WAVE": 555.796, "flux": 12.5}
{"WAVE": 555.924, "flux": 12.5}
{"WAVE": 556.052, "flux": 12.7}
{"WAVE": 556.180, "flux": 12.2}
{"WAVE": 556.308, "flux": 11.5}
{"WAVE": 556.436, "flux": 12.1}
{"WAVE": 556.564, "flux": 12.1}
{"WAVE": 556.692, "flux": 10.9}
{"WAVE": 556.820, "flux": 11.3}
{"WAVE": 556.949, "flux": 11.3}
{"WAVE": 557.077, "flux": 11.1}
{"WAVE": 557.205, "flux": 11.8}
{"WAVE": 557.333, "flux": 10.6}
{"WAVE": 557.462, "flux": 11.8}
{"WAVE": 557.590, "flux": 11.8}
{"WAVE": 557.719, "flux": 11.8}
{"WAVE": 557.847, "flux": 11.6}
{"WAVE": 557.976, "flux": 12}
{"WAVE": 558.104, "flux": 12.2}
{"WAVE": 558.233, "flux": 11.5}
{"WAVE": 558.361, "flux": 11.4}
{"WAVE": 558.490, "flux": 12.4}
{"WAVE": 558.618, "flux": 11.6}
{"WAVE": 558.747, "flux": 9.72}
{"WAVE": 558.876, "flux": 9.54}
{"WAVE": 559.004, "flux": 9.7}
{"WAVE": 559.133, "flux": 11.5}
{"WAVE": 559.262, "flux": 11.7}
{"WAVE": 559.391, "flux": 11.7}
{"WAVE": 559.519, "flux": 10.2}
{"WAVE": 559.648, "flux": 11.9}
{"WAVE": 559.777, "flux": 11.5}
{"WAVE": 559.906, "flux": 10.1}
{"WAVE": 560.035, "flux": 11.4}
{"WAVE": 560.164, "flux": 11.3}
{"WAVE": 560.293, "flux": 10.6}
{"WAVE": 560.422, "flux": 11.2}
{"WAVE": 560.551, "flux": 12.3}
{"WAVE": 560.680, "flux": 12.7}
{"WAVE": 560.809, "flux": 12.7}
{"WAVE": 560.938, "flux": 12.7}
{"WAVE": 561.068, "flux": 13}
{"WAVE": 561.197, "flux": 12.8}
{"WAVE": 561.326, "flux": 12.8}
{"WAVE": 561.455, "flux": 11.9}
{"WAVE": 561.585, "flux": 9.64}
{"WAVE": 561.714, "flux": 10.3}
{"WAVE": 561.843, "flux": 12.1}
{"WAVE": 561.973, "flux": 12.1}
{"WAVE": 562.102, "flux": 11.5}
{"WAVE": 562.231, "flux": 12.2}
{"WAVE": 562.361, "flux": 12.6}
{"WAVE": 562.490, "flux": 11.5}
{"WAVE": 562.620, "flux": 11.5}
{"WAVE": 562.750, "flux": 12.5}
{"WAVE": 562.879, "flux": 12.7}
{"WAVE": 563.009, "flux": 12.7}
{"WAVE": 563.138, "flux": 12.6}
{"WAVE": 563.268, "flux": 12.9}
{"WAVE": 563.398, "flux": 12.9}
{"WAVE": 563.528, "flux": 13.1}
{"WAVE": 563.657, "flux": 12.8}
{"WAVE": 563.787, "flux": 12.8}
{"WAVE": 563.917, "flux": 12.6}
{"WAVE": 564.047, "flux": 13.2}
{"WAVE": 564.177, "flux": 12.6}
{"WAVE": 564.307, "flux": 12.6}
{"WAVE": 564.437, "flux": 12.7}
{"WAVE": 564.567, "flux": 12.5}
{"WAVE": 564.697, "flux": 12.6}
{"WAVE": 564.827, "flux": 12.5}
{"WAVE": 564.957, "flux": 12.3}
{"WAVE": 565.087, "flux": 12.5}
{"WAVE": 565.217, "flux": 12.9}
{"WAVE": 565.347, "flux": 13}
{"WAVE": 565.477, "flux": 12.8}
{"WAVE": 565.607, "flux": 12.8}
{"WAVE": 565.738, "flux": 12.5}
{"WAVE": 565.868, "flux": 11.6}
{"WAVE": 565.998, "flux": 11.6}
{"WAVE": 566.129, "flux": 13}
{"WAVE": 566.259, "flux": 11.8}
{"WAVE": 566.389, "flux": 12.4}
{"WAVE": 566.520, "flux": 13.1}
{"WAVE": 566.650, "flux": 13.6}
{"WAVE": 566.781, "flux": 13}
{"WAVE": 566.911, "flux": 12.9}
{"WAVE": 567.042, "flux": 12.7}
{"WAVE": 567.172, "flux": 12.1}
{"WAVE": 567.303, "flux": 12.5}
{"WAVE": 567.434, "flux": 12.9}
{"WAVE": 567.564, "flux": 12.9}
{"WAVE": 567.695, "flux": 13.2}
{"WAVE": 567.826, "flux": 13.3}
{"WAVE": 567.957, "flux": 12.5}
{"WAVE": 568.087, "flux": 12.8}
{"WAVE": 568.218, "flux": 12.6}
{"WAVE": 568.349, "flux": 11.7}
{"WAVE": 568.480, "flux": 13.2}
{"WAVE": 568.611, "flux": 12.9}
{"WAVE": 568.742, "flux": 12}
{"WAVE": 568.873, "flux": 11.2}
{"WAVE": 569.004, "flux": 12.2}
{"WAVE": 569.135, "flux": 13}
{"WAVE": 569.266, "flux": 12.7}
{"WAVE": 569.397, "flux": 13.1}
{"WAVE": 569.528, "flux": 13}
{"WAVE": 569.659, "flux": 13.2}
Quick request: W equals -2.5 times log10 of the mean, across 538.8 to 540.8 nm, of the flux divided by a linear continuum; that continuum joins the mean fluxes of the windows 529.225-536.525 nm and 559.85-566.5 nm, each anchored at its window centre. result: 0.06 mag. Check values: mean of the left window 10.4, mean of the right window 12.3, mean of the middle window 10.2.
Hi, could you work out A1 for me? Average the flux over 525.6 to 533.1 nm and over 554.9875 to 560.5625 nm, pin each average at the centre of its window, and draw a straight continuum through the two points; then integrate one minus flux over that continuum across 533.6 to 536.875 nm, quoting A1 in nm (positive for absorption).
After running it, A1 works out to -0.19 nm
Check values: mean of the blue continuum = 9.77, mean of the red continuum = 11.6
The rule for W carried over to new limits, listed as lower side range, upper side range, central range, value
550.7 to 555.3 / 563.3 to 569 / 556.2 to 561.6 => 0.06 mag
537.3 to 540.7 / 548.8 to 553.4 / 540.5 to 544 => 0.04 mag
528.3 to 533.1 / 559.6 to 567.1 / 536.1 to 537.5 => 0.02 mag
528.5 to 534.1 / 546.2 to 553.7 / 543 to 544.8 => 0.06 mag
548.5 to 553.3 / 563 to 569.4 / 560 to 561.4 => 0.01 mag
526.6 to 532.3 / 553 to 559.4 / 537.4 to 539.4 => -0.07 mag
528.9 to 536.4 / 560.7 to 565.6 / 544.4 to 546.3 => 0.06 mag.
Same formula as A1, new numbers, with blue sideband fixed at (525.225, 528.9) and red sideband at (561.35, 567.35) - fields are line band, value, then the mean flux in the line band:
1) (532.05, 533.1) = 0.08 nm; 8.98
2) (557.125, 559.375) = 0.10 nm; 11.3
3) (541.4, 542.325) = -0.11 nm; 11.7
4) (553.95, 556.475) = -0.14 nm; 12.3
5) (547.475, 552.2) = -0.09 nm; 11.4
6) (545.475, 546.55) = 0.00 nm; 10.8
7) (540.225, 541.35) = 0.07 nm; 9.73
